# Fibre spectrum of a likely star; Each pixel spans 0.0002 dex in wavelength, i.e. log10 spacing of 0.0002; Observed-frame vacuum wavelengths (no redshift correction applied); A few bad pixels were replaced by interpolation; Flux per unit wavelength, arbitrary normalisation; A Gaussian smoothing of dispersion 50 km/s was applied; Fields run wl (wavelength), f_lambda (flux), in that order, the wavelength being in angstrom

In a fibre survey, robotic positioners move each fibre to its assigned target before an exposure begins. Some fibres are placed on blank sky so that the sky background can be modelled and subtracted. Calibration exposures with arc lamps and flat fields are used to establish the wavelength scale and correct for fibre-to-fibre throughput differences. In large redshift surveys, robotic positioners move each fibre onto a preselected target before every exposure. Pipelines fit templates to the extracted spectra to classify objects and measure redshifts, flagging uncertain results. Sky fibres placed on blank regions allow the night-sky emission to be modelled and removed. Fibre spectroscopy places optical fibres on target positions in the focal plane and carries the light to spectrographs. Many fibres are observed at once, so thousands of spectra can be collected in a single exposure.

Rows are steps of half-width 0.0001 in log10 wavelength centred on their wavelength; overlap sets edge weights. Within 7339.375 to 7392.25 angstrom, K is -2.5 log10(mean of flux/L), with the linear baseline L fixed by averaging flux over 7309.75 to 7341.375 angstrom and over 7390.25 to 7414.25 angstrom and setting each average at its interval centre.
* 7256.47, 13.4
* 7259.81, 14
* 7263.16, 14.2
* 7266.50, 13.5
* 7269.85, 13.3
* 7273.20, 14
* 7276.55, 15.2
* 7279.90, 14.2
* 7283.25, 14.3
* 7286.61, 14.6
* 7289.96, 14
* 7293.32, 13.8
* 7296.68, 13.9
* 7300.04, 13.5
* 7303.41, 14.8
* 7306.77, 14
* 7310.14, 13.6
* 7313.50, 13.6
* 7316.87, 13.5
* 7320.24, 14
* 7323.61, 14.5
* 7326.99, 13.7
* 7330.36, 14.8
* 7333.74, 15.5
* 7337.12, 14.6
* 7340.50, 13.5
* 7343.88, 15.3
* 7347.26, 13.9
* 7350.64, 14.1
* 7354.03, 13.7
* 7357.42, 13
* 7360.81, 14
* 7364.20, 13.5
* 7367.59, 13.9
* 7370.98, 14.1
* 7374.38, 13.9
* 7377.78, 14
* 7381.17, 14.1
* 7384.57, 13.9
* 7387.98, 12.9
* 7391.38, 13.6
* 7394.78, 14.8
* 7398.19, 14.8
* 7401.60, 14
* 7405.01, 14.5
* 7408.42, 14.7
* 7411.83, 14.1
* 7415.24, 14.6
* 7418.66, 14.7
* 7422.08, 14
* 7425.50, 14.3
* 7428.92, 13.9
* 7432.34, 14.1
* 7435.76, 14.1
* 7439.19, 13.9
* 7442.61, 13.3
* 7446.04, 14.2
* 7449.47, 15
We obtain 0.034 mag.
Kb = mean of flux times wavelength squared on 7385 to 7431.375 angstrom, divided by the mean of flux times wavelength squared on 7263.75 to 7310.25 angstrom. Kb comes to 1.04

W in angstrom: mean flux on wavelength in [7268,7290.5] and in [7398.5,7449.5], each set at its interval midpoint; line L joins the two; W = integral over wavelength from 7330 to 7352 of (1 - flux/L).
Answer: -0.4 angstrom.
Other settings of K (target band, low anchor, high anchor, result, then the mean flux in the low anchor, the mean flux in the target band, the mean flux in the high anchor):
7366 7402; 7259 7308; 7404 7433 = 0.020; 14.1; 14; 14.3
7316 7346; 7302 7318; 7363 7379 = -0.038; 13.9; 14.4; 13.9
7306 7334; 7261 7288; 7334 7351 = 0.019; 14.2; 14.1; 14.4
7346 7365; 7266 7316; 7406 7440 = 0.034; 14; 13.7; 14.3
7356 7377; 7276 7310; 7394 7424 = 0.046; 14.2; 13.8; 14.5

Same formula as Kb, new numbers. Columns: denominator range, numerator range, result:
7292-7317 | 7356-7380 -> 1.01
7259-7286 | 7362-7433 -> 1.04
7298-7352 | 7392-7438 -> 1.04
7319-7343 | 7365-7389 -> 0.97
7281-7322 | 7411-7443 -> 1.05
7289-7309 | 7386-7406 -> 1.03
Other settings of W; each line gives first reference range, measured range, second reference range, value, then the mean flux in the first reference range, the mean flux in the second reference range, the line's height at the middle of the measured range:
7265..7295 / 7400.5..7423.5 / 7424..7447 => -0.7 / 14.1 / 14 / 14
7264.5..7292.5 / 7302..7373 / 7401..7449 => 0.4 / 14.1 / 14.2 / 14.2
